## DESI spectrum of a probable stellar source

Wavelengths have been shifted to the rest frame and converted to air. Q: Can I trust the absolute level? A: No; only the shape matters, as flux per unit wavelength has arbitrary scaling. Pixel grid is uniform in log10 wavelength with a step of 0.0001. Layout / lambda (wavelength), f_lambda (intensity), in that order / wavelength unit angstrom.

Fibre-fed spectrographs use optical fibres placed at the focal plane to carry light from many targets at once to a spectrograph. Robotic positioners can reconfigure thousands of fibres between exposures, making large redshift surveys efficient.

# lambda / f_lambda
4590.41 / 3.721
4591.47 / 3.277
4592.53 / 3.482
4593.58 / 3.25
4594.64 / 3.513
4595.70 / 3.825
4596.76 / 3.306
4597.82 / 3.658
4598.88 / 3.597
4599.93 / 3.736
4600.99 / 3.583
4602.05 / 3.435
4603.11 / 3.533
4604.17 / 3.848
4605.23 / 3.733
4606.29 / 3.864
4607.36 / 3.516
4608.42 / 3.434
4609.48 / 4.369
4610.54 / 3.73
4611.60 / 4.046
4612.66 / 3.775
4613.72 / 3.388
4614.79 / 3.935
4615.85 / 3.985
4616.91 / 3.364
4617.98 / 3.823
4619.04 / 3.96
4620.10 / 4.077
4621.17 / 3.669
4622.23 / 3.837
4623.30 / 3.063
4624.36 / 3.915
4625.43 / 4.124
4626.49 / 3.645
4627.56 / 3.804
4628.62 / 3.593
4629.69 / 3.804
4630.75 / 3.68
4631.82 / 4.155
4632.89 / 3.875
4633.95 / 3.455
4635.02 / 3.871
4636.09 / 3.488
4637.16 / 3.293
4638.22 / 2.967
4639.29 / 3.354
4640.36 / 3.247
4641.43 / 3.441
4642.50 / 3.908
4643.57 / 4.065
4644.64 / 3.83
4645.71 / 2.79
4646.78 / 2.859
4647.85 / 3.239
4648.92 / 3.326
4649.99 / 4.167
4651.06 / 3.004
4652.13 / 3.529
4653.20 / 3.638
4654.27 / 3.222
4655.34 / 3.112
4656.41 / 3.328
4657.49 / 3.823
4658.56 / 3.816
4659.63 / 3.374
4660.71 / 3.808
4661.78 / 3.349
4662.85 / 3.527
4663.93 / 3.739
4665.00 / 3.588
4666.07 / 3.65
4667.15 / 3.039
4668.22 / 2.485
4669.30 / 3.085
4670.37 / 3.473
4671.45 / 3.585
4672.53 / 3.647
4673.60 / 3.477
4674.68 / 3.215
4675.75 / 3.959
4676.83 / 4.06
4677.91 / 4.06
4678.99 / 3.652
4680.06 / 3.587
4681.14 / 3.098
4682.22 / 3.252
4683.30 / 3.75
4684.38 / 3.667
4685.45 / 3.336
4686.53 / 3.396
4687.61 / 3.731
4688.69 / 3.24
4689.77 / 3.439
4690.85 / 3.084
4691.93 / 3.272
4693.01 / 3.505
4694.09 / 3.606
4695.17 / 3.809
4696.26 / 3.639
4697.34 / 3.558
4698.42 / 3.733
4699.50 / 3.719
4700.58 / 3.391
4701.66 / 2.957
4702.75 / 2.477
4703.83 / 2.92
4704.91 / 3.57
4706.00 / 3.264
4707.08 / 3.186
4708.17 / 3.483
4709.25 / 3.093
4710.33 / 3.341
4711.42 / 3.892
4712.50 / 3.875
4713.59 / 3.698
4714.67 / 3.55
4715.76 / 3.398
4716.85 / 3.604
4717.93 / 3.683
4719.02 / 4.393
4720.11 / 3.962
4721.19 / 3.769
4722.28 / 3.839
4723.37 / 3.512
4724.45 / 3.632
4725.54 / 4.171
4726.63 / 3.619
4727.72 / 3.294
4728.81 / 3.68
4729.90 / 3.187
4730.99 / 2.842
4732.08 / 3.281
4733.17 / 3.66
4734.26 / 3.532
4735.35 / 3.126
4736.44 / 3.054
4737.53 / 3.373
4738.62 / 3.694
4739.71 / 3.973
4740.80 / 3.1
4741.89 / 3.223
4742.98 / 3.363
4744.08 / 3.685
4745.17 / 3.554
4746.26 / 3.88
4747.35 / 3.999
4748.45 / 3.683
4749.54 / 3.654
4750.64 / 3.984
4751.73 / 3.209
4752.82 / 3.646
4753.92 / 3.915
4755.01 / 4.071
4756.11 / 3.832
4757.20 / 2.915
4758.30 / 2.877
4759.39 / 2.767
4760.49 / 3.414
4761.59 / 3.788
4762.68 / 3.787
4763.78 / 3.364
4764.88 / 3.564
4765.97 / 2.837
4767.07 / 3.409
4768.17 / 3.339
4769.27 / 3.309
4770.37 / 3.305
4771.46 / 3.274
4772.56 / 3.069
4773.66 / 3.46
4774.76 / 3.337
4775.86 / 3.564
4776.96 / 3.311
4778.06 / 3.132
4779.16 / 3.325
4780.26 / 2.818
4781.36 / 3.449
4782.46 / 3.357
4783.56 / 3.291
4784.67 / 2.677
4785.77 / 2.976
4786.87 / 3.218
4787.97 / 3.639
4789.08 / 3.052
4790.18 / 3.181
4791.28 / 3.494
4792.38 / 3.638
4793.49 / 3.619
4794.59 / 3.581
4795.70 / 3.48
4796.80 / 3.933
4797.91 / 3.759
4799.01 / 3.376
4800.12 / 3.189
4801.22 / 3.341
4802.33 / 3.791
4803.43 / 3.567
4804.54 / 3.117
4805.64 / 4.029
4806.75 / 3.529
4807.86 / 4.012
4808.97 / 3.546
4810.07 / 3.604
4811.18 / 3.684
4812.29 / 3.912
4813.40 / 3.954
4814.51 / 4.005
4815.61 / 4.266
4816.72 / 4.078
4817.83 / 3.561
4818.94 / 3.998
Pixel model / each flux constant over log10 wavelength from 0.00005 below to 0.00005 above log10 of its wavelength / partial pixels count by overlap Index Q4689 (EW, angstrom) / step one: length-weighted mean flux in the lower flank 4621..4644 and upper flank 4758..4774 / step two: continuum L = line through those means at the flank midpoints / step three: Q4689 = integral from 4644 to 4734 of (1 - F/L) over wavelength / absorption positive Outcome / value 0.4 angstrom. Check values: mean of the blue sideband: 3.65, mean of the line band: 3.48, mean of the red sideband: 3.31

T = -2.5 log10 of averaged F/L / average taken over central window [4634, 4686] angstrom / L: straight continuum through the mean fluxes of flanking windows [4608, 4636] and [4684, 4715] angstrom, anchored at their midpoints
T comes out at 0.04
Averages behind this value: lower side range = 3.78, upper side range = 3.43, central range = 3.47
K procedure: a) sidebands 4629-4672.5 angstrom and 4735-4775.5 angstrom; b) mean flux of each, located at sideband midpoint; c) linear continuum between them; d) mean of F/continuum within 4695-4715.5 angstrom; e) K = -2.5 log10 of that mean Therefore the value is 0.01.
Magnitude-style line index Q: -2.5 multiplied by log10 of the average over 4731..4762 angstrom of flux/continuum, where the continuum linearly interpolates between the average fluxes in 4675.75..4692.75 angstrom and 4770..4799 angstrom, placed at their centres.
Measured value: -0.03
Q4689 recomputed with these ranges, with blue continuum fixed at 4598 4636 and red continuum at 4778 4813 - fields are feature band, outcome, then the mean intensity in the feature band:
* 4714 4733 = -0.2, 3.61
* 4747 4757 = -0.6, 3.74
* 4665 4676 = 0.9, 3.36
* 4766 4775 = 0.5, 3.28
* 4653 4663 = 0.5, 3.5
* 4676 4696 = 0.5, 3.54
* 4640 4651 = 0.7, 3.47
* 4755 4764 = 0.3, 3.39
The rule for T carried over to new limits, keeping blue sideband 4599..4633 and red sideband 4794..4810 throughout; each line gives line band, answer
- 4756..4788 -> 0.11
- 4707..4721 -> 0.01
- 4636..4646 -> 0.09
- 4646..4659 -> 0.10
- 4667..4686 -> 0.07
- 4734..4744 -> 0.08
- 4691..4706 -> 0.09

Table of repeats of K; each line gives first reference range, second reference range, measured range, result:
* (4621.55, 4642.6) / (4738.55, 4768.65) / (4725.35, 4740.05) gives 0.03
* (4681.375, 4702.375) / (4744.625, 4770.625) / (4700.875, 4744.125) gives 0.00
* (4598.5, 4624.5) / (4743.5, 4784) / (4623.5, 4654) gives 0.03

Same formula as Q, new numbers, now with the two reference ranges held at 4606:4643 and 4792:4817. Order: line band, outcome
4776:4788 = 0.16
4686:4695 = 0.08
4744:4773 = 0.06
